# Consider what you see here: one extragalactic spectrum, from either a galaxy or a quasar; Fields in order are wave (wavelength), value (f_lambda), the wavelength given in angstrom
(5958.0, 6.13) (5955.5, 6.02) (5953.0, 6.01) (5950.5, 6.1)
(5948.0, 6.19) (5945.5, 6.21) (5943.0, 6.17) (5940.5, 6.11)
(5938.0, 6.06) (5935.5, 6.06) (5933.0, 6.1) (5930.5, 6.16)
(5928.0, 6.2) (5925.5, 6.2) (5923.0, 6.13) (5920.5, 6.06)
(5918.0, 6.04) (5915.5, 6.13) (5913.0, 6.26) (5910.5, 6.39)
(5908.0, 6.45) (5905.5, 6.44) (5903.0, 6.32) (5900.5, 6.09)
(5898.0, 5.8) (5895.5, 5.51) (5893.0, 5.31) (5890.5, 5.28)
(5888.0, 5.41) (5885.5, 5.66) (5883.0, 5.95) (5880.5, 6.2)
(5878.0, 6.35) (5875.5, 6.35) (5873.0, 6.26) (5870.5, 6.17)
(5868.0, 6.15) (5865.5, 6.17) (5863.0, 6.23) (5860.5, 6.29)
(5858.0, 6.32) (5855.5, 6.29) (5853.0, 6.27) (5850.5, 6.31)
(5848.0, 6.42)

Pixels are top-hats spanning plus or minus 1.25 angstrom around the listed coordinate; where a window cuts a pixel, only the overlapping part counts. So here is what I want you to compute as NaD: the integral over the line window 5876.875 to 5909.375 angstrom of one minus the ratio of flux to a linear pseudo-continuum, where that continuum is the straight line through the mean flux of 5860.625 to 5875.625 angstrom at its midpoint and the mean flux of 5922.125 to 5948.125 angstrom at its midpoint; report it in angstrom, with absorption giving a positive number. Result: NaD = 1.5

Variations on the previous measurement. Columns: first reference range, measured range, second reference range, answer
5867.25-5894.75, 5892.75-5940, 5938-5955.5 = -0.7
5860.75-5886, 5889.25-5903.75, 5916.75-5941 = 1.1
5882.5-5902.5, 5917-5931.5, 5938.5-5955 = -0.5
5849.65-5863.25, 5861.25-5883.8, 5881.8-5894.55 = -1.2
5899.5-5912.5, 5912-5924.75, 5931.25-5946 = 0.3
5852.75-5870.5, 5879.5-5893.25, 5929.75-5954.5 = 1.2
